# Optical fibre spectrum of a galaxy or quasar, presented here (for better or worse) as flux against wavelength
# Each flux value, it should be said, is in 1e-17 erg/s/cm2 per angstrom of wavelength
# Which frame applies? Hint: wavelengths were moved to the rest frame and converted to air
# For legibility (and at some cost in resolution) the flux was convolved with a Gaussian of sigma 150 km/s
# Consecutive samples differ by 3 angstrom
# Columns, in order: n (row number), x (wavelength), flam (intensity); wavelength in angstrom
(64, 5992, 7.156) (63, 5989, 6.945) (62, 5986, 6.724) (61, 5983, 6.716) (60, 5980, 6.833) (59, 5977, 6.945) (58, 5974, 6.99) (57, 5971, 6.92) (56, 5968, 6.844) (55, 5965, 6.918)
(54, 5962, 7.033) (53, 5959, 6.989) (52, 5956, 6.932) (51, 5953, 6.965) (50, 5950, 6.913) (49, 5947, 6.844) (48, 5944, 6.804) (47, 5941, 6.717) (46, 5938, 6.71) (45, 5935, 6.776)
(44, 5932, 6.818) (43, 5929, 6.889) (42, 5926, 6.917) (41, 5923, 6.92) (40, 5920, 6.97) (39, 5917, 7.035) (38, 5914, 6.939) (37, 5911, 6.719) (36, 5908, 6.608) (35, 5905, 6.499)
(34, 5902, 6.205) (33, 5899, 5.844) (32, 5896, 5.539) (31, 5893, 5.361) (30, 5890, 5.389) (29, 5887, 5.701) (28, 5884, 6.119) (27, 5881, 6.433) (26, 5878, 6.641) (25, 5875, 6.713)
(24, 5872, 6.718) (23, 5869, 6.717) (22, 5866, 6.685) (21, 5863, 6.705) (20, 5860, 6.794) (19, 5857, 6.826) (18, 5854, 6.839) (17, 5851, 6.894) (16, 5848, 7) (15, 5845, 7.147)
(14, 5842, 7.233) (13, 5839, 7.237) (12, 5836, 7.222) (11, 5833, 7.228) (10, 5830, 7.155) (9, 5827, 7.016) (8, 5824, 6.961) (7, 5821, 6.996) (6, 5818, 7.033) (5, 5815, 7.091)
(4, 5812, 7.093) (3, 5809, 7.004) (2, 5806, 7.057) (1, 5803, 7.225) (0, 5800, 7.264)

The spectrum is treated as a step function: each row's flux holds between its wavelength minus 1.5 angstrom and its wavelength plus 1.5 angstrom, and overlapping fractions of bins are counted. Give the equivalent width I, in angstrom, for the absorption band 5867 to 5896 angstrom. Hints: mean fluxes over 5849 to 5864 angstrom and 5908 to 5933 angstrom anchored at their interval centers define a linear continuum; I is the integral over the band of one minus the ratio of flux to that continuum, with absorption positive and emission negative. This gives 2.8 angstrom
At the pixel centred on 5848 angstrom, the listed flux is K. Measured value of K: 7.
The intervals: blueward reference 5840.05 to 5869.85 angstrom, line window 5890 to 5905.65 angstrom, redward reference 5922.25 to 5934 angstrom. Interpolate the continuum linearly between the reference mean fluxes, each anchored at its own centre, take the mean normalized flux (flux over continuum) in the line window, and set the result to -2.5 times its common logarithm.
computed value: 0.18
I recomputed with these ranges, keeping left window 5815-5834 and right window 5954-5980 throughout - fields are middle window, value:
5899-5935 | 1.3 angstrom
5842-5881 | 1.2 angstrom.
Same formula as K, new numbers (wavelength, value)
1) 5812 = 7.093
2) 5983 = 6.716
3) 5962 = 7.033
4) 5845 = 7.147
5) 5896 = 5.539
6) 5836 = 7.222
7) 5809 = 7.004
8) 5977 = 6.945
